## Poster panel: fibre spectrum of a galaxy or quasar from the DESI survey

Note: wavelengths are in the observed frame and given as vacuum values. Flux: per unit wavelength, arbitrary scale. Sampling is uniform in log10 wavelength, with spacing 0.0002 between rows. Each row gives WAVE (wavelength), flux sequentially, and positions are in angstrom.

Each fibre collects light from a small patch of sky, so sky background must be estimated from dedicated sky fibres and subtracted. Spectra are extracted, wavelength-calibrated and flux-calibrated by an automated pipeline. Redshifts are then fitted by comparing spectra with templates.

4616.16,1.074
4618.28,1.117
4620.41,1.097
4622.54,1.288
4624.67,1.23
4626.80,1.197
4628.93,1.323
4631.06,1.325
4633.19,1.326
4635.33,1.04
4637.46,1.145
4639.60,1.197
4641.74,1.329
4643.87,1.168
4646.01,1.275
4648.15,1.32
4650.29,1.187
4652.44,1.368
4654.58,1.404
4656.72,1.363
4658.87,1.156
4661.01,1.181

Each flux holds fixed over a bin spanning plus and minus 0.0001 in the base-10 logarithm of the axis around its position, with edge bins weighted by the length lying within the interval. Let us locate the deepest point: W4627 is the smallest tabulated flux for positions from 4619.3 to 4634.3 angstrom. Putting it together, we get 1.097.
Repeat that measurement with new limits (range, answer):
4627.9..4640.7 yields 1.04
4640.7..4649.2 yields 1.168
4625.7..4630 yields 1.197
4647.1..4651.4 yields 1.187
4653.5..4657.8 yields 1.363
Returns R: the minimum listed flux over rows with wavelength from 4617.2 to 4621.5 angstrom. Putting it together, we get 1.097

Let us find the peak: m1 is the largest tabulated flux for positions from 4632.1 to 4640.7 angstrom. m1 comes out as 1.326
